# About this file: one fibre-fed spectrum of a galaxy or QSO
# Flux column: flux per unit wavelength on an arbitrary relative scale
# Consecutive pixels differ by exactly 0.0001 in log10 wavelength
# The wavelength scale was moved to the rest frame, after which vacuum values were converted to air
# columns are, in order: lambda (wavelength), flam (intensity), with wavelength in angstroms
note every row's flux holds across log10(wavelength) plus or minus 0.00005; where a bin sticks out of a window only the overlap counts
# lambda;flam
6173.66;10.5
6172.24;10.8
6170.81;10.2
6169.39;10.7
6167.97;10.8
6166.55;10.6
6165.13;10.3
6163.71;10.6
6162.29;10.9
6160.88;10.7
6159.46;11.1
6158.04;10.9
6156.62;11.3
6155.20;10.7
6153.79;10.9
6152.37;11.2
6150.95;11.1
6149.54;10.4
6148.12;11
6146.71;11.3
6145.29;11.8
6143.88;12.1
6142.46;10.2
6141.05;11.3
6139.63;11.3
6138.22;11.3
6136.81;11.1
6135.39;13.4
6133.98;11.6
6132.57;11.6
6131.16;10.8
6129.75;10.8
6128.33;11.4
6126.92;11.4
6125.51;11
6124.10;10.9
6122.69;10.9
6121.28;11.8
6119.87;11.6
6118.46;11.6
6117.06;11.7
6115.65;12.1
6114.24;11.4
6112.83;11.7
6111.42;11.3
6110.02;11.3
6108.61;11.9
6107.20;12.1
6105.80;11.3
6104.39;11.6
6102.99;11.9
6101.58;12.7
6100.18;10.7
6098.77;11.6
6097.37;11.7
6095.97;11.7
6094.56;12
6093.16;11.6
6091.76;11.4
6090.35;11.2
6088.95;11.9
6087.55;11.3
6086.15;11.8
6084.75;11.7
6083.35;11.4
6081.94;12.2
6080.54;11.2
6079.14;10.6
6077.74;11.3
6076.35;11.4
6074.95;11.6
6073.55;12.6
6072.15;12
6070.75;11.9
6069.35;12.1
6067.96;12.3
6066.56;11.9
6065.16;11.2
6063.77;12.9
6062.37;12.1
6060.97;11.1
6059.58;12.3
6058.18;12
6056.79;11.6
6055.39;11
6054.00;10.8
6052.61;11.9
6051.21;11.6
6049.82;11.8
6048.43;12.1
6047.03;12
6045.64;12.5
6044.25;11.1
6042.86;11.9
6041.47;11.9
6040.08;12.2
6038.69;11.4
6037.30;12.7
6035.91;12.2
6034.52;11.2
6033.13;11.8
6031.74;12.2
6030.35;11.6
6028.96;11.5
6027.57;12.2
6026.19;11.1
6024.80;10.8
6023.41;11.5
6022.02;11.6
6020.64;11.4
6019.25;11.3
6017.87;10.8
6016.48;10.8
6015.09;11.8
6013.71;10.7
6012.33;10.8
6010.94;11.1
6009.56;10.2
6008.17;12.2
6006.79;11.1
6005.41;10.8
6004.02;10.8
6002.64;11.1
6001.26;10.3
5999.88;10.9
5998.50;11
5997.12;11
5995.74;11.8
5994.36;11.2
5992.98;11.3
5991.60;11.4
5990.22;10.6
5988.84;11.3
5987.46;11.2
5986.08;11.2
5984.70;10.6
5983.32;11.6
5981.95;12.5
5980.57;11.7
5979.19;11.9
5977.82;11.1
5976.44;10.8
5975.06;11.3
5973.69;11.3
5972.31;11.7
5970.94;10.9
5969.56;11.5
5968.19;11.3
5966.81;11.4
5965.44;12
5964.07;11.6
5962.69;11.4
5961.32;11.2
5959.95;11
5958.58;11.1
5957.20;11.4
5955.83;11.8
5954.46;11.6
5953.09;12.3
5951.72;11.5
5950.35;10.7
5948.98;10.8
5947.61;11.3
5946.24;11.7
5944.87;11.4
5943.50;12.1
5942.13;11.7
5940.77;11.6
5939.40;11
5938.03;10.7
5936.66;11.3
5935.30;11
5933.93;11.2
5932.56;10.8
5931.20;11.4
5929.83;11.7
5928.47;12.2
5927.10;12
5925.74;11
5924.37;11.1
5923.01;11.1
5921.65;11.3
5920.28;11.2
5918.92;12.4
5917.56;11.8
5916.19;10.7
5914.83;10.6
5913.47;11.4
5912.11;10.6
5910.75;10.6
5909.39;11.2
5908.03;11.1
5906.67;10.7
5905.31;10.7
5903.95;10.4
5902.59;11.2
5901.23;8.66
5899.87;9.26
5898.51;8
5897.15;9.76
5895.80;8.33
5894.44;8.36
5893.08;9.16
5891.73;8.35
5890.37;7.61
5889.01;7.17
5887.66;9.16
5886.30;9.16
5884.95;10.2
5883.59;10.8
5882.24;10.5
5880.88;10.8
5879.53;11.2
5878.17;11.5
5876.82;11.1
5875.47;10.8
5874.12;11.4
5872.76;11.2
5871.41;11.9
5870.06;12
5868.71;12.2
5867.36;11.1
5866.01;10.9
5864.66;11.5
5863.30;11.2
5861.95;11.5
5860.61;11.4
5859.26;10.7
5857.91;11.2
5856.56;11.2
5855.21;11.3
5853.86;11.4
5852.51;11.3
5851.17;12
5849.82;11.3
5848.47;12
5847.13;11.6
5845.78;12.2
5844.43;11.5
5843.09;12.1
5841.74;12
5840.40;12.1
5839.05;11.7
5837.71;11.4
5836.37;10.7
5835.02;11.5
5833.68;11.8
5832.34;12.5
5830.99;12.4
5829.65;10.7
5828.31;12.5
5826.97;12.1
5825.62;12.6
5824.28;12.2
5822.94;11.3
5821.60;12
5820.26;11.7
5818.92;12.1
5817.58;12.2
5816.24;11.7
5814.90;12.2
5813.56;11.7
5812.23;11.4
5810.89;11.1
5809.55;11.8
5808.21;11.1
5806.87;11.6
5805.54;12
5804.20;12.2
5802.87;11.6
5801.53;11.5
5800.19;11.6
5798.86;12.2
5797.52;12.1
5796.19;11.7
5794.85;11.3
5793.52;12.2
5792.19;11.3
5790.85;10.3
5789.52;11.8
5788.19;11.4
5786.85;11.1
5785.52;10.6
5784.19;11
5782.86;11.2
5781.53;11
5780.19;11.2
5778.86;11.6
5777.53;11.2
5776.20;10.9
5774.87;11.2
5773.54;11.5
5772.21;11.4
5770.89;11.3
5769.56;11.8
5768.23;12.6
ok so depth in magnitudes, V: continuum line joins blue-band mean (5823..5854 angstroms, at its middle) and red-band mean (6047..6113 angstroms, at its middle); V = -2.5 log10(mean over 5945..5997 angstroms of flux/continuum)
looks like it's 0.03 mag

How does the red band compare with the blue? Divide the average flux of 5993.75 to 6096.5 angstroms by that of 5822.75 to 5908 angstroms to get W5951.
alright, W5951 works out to 1.06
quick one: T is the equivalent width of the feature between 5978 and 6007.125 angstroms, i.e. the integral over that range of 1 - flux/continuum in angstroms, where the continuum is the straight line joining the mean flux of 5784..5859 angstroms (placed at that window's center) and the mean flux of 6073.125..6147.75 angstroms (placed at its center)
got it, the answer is 0.95 angstroms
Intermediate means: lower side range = 11.7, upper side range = 11.5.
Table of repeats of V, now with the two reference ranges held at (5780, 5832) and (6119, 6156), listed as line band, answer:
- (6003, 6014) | 0.043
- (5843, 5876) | 0.011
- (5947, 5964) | 0.012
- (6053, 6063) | -0.020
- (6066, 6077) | -0.059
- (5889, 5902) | 0.326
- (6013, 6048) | -0.021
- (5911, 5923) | 0.028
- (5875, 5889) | 0.118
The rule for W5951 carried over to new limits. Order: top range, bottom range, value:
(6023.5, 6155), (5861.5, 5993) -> 1.06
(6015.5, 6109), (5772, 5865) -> 1.01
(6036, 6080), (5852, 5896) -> 1.12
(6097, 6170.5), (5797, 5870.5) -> 0.97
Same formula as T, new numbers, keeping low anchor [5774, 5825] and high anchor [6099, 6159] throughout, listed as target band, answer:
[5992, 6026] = 1.0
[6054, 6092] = -0.9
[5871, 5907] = 5.1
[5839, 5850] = -0.3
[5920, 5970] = 0.4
